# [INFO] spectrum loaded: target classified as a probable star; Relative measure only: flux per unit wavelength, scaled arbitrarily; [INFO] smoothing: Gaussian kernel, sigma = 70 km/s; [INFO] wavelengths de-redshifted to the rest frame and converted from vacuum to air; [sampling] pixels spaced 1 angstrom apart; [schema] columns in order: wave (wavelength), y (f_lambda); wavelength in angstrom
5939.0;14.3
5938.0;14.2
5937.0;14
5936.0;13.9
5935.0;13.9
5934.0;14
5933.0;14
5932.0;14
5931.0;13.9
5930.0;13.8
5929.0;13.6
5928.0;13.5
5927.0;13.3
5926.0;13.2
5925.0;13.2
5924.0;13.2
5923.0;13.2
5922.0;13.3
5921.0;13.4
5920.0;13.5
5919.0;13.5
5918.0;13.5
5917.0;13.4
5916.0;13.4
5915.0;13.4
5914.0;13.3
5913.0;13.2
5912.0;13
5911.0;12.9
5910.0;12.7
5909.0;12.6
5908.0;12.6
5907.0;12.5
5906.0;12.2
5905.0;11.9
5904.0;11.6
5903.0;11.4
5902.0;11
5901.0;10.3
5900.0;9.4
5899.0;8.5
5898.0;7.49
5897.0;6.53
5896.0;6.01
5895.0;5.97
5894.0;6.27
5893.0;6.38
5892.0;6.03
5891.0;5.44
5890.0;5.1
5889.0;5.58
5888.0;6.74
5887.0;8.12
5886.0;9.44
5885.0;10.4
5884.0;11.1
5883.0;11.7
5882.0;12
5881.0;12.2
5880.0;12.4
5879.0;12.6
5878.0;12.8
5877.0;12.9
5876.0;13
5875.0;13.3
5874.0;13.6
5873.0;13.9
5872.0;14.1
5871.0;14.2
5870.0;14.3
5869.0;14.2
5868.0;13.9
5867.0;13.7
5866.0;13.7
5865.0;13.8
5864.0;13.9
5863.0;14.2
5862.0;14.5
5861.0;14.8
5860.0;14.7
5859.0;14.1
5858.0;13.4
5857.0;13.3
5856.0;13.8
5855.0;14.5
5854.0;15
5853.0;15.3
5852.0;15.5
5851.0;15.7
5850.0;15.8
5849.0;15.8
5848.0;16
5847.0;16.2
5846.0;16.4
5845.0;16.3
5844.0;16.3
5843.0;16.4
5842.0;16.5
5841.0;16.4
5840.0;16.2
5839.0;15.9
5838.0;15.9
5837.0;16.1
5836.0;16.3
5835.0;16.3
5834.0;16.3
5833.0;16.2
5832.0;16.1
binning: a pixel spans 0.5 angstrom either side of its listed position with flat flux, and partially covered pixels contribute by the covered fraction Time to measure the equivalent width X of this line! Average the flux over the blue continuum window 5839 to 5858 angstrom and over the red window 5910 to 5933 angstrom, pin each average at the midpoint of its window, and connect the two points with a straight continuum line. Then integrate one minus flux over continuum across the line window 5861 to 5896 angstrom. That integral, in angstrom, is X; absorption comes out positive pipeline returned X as 8.4 angstrom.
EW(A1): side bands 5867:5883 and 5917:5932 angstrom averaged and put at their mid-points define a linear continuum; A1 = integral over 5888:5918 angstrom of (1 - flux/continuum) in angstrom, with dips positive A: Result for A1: 7.56 angstrom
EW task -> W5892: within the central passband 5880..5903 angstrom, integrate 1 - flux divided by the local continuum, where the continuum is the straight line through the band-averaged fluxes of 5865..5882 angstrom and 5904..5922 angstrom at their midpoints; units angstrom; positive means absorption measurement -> 8.34 angstrom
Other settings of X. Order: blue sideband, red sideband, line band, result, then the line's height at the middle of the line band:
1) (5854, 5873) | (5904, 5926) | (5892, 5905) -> 4.8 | 13.4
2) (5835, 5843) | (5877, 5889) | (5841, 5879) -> -2.9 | 13.6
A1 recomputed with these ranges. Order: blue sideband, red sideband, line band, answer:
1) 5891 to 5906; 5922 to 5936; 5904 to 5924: -3.5 angstrom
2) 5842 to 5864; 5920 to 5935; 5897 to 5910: 3.0 angstrom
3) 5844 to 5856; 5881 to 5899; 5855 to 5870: -1.0 angstrom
